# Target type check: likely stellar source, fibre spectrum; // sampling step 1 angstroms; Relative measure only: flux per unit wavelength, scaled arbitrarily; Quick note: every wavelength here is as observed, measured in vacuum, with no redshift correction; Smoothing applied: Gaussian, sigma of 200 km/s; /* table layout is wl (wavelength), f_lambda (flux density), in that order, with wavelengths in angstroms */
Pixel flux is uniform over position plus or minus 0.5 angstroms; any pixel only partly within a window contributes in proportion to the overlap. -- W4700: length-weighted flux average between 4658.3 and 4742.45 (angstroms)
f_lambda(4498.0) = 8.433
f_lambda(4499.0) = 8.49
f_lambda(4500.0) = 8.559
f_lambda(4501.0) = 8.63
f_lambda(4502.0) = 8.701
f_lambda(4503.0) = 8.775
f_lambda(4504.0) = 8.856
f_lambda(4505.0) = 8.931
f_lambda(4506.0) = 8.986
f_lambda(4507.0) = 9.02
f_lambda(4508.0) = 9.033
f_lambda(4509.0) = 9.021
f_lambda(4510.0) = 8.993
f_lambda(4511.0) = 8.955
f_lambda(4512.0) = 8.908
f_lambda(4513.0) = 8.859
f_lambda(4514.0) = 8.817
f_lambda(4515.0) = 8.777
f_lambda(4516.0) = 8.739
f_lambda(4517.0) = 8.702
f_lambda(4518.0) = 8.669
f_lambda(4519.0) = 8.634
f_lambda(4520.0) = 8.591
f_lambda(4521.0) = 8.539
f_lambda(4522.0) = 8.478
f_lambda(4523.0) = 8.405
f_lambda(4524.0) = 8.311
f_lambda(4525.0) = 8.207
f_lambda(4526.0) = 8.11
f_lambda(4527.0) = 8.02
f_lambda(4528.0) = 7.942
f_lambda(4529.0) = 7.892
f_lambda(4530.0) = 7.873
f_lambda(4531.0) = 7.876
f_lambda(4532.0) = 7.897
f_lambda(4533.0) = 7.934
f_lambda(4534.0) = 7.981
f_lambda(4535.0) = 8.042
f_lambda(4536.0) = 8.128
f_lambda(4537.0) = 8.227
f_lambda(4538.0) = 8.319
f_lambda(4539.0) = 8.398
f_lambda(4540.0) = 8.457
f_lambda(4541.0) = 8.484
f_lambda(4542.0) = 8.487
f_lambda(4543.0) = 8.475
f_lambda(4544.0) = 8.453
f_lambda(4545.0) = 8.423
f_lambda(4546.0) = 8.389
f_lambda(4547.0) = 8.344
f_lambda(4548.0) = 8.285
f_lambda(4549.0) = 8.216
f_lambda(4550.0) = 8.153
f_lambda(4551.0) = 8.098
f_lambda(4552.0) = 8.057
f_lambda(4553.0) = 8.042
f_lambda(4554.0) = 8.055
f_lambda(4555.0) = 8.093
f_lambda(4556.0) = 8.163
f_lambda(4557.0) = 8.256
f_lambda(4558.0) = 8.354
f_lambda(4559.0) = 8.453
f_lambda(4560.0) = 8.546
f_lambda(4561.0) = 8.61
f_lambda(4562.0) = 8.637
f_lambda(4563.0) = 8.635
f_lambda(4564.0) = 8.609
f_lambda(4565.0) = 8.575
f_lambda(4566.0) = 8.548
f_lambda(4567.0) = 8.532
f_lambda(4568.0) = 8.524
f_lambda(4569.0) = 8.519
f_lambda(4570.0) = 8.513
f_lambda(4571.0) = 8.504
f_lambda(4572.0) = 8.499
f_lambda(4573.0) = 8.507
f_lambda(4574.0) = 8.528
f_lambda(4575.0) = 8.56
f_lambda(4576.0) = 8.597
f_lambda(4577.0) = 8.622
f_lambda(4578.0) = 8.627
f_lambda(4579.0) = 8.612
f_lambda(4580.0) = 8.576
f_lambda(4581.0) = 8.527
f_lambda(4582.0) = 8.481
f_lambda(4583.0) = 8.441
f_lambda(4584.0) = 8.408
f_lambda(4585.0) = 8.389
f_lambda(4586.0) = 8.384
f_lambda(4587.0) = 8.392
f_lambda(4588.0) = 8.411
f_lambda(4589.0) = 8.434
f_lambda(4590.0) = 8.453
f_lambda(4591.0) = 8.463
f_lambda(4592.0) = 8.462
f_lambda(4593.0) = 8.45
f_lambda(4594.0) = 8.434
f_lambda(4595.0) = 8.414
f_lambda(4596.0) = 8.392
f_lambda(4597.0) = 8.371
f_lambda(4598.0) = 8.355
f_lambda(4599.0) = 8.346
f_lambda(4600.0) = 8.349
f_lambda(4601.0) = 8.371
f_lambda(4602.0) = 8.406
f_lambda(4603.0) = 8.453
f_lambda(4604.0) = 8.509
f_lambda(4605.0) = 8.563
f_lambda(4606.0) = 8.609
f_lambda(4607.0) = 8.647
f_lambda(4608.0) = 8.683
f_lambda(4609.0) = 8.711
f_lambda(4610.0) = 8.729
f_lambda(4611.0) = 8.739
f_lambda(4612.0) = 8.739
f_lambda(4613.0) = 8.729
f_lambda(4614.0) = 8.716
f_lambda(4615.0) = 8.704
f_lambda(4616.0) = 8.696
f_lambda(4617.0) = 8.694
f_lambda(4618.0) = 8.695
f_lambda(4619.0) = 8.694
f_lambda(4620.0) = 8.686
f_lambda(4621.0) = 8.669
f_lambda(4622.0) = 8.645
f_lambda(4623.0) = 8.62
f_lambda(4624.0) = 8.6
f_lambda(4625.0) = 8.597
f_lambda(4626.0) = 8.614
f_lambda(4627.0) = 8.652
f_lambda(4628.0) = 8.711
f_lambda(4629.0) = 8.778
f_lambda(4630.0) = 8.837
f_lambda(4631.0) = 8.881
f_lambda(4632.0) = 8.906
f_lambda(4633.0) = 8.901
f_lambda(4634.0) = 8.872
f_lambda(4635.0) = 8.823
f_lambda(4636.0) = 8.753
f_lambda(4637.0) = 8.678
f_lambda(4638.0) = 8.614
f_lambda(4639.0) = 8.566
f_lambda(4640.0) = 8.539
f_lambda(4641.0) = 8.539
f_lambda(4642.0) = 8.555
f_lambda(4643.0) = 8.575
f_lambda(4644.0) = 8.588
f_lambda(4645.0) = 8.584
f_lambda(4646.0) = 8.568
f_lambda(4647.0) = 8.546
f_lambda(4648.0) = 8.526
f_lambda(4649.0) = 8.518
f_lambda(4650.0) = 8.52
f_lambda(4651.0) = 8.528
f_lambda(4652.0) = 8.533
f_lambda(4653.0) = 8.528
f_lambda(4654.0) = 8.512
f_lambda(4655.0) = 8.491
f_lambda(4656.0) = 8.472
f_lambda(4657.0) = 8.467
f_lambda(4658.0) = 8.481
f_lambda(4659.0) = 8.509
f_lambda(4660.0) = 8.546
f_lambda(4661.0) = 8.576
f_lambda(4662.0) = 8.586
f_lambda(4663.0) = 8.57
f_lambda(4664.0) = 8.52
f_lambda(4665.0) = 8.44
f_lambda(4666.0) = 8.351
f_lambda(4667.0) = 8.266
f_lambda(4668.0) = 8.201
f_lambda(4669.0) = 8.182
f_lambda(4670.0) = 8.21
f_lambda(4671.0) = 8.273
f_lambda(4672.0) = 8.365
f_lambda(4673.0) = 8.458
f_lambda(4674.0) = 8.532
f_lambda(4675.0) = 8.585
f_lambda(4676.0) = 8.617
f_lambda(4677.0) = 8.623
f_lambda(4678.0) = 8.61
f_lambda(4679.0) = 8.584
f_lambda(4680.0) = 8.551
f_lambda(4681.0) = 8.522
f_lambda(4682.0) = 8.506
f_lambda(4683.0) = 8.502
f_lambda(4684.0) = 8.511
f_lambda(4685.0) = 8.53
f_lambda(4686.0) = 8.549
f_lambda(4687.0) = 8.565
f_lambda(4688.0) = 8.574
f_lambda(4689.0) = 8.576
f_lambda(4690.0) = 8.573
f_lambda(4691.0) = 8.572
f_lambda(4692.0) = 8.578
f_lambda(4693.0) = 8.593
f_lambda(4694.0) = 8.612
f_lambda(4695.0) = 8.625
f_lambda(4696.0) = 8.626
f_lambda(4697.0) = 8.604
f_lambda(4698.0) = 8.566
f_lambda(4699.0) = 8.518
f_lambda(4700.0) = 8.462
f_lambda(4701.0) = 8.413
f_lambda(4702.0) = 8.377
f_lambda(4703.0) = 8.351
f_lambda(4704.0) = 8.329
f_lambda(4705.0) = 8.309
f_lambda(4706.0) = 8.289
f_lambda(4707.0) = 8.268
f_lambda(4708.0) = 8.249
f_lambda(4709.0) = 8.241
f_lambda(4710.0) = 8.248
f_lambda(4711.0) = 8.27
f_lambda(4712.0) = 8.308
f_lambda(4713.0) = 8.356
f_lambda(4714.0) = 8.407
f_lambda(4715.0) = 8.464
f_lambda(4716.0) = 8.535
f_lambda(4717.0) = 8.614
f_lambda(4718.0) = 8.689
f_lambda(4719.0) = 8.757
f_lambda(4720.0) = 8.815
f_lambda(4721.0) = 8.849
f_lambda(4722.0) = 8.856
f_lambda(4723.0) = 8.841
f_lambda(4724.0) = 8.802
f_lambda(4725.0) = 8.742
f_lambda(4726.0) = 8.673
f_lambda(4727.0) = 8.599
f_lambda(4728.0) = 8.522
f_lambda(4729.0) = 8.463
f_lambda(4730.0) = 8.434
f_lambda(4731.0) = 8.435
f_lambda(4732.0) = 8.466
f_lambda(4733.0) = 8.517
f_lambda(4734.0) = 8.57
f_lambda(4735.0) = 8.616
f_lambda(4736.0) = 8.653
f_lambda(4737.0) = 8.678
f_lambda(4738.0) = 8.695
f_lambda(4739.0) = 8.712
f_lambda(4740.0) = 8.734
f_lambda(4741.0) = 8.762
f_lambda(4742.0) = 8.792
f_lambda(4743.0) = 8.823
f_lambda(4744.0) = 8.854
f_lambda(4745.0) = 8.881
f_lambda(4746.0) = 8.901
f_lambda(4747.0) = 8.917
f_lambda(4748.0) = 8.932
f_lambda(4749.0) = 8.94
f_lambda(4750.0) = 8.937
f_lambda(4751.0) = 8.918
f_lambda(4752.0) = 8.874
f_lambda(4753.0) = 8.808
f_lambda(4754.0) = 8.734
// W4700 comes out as 8.52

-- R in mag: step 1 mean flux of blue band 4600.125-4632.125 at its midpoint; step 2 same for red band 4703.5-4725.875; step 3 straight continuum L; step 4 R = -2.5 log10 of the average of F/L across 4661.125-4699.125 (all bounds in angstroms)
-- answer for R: 0.01 mag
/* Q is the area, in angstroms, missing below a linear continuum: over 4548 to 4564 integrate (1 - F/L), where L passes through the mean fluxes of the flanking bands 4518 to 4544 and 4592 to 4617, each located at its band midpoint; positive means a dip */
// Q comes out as 0.1 angstroms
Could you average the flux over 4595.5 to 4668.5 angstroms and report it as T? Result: 8.59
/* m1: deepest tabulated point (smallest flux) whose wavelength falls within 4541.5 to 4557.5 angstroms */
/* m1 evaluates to 8.042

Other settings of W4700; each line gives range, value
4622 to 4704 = 8.55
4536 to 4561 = 8.3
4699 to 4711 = 8.33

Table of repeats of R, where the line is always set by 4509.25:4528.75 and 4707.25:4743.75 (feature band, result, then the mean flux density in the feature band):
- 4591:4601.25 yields 0.022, 8.4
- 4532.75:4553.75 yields 0.039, 8.26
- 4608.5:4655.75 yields -0.010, 8.66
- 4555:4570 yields 0.010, 8.48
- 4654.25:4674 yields 0.020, 8.42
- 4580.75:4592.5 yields 0.017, 8.44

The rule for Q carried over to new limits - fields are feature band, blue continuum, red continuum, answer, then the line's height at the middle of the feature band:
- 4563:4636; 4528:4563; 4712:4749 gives -1.9 angstroms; 8.37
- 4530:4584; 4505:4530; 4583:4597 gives 0.8 angstroms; 8.5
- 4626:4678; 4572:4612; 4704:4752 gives 0.0 angstroms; 8.55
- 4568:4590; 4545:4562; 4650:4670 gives -0.5 angstroms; 8.32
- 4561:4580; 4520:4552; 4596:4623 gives -0.4 angstroms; 8.4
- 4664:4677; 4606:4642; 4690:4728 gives 0.3 angstroms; 8.6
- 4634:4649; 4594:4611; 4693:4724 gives -0.2 angstroms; 8.5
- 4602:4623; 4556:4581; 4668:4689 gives -0.4 angstroms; 8.51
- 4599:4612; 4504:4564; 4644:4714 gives -0.2 angstroms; 8.45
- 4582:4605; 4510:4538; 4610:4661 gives 0.3 angstroms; 8.54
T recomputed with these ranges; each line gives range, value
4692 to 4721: 8.47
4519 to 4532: 8.19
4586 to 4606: 8.43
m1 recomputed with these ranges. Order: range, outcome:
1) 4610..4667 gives 8.266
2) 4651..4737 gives 8.182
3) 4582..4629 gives 8.346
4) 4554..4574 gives 8.055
